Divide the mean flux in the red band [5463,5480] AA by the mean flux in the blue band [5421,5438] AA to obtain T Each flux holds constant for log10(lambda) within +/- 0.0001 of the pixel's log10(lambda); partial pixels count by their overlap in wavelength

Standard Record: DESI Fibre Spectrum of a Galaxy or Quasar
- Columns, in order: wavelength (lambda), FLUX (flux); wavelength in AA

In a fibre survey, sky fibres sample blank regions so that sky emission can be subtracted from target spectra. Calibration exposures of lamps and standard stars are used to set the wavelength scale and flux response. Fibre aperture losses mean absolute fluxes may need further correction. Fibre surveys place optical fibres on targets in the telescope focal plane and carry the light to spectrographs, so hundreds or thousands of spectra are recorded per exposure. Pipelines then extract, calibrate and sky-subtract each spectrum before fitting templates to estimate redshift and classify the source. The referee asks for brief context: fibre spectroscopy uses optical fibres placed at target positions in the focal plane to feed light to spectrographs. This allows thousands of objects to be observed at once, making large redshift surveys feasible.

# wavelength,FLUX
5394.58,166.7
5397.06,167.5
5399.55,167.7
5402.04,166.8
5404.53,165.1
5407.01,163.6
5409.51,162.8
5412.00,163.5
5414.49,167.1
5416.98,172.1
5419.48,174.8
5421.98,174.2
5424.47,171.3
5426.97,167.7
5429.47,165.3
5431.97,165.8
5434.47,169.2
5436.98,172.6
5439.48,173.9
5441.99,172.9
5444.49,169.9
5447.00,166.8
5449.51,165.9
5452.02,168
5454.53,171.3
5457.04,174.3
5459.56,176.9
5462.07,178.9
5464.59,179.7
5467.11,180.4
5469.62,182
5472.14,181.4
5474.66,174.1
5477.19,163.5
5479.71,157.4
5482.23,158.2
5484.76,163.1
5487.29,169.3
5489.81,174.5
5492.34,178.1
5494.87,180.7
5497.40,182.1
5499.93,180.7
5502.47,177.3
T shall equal 1.0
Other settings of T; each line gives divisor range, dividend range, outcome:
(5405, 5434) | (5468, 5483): 1.01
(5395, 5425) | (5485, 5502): 1.05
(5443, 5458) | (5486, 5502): 1.05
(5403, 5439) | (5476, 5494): 0.99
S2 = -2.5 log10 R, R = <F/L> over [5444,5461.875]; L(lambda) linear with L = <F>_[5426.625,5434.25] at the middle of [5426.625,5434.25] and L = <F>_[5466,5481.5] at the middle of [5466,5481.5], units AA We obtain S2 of -0.01 mag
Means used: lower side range 167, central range 171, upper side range 173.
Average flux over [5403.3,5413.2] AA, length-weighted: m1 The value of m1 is 164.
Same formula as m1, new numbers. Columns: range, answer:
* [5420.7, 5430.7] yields 170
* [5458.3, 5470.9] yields 180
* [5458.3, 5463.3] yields 178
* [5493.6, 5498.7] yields 182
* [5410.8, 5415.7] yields 165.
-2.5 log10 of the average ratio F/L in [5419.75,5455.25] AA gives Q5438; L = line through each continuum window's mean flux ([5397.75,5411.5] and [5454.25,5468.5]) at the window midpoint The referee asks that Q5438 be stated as 0.015 mag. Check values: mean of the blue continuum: 165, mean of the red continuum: 177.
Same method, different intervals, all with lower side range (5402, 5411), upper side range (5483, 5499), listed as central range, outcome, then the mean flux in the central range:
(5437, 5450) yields -0.01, 170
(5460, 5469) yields -0.05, 180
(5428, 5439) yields -0.01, 169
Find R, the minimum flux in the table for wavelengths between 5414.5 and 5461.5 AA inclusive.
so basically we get 165.3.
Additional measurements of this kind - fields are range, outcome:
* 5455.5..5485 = 157.4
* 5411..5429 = 163.5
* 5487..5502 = 169.3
